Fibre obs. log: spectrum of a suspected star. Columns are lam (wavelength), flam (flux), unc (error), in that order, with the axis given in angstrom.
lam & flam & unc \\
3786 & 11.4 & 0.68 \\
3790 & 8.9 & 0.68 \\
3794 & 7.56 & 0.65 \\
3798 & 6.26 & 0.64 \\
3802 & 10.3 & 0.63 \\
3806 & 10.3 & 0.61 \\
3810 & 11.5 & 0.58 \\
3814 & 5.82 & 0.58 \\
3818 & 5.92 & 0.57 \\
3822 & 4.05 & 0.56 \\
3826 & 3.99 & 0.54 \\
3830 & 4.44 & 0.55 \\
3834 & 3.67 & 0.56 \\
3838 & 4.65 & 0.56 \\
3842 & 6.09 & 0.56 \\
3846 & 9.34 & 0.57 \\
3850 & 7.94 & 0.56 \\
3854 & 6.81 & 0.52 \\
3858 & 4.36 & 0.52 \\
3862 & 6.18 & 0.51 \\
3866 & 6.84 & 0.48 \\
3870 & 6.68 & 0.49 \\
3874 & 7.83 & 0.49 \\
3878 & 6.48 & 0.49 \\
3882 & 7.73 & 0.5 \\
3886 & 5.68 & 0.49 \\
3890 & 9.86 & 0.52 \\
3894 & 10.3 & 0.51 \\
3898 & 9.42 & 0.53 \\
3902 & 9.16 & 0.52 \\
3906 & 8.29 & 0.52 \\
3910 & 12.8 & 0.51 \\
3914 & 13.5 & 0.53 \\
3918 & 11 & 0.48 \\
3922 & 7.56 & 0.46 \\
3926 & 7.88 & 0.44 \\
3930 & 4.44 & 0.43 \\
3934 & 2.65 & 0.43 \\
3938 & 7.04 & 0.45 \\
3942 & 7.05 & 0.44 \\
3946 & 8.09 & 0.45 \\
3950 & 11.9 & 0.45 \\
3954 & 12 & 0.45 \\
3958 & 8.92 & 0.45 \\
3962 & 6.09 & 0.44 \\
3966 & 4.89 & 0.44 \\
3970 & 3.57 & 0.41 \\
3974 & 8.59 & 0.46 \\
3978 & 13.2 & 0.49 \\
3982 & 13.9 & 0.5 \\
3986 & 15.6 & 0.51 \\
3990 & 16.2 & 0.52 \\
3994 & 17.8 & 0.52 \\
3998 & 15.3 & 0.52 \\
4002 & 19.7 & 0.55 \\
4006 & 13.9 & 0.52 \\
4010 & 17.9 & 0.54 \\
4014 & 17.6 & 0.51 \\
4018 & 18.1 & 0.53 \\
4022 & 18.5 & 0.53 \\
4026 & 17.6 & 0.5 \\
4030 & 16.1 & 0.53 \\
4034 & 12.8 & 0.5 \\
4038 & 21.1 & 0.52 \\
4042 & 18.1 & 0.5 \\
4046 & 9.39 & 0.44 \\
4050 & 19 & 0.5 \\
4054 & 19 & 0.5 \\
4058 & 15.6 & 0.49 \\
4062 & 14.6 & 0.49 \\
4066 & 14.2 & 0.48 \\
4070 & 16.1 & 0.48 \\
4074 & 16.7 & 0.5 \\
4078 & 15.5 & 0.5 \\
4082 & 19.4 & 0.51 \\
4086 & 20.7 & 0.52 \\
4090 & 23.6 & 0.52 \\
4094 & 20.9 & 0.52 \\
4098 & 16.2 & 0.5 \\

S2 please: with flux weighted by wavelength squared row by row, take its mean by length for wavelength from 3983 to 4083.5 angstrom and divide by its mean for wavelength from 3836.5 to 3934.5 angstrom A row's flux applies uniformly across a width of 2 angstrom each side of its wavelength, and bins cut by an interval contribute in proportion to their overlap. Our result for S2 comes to 2.28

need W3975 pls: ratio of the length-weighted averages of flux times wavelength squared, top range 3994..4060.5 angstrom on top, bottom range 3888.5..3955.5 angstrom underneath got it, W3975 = 2.0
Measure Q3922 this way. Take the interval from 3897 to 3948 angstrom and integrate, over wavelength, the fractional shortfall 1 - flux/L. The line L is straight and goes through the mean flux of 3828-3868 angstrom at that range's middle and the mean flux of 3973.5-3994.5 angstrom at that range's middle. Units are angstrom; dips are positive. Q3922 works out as 9.8 angstrom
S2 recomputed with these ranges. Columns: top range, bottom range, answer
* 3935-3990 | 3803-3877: 1.54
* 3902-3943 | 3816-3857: 1.53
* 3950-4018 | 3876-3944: 1.63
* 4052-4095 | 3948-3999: 1.65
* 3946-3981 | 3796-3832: 1.36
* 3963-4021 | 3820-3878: 2.53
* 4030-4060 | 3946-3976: 2.14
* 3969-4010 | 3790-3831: 2.18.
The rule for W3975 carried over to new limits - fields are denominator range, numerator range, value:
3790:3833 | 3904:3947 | 1.24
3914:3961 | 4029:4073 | 2.06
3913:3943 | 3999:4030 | 2.44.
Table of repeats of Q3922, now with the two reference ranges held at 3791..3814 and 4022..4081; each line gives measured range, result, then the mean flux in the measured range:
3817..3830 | 6.8 angstrom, 4.52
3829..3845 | 7.9 angstrom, 5.02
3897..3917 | 2.1 angstrom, 10.7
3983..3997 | -1.8 angstrom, 16.3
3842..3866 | 8.2 angstrom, 6.85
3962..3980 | 8.4 angstrom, 7.4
